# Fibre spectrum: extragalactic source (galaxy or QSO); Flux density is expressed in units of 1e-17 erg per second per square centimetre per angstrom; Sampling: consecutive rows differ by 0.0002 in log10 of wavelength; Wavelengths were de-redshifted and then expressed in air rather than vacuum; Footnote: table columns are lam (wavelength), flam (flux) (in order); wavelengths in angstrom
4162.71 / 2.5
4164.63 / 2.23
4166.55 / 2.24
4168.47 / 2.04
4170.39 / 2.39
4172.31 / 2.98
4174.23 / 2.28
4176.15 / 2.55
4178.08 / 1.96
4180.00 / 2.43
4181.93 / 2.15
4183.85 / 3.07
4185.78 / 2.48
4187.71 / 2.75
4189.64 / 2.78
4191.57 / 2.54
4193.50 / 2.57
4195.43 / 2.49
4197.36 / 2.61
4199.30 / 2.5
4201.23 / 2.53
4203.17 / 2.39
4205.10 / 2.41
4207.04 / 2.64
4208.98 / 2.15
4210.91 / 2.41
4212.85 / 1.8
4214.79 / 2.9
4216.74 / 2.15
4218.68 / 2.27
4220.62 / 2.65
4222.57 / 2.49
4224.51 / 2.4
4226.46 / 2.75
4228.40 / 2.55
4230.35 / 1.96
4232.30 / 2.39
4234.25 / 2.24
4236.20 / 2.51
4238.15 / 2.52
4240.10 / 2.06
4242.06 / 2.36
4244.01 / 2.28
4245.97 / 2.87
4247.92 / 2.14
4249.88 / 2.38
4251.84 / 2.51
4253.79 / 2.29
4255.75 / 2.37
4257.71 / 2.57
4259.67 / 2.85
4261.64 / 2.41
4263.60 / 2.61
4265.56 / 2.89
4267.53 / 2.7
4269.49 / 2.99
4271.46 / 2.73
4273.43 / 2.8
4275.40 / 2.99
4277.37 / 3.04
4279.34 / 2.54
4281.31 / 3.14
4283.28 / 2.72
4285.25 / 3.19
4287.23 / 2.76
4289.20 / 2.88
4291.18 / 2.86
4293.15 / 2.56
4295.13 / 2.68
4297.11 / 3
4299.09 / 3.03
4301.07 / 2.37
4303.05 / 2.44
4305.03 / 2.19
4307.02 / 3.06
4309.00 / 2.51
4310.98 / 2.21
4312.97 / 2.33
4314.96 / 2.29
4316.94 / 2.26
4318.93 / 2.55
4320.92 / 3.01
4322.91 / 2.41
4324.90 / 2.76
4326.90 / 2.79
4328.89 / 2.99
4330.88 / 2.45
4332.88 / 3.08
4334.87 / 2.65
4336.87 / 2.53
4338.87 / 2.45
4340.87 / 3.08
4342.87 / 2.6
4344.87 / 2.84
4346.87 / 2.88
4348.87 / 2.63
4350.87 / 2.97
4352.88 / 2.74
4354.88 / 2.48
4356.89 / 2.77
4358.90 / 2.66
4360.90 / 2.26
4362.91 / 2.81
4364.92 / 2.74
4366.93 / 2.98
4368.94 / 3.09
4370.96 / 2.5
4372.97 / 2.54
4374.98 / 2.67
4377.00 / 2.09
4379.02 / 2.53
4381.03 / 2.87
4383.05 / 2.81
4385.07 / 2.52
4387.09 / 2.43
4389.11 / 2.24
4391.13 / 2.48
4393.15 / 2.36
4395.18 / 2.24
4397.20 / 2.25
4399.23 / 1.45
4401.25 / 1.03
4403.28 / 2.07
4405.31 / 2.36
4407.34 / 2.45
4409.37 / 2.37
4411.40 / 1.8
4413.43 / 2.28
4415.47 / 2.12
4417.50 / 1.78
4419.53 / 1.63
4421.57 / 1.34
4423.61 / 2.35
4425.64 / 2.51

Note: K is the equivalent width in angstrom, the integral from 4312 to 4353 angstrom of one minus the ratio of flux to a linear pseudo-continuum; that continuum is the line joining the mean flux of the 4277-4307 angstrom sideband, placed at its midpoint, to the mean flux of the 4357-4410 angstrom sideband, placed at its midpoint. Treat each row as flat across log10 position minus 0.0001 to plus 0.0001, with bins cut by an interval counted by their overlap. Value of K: -1.1 angstrom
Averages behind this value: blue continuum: 2.76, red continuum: 2.42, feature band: 2.68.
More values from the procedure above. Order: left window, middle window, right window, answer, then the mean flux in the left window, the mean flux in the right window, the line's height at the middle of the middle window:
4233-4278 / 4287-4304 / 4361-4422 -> -1.7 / 2.57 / 2.3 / 2.49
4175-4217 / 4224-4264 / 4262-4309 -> 3.2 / 2.47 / 2.78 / 2.64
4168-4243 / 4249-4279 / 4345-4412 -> -2.8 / 2.44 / 2.46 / 2.45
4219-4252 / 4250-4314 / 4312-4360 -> -4.0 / 2.41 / 2.67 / 2.53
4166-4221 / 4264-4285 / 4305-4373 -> -2.3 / 2.45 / 2.67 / 2.57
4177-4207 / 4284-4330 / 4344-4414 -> -3.2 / 2.51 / 2.46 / 2.48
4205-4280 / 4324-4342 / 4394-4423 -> -4.5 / 2.5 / 1.95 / 2.2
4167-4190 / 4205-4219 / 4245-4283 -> 1.2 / 2.48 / 2.68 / 2.55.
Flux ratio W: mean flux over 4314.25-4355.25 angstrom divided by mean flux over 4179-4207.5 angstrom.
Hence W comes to 1.06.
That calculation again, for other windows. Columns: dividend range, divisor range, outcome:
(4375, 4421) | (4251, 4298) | 0.80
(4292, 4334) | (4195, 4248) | 1.09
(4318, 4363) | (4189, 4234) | 1.11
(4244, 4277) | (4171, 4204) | 1.04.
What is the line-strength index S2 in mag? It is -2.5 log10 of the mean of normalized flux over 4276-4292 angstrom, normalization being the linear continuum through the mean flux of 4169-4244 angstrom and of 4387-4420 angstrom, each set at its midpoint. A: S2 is -0.25 mag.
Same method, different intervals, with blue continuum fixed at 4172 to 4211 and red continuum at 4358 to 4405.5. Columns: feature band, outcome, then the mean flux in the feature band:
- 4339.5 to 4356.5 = -0.14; 2.77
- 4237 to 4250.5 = 0.05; 2.37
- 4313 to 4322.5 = -0.02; 2.5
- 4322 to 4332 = -0.10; 2.69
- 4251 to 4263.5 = -0.02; 2.51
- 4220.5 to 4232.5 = 0.02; 2.45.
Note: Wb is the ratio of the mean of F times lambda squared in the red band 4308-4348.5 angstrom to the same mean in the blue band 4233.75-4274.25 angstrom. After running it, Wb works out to 1.08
